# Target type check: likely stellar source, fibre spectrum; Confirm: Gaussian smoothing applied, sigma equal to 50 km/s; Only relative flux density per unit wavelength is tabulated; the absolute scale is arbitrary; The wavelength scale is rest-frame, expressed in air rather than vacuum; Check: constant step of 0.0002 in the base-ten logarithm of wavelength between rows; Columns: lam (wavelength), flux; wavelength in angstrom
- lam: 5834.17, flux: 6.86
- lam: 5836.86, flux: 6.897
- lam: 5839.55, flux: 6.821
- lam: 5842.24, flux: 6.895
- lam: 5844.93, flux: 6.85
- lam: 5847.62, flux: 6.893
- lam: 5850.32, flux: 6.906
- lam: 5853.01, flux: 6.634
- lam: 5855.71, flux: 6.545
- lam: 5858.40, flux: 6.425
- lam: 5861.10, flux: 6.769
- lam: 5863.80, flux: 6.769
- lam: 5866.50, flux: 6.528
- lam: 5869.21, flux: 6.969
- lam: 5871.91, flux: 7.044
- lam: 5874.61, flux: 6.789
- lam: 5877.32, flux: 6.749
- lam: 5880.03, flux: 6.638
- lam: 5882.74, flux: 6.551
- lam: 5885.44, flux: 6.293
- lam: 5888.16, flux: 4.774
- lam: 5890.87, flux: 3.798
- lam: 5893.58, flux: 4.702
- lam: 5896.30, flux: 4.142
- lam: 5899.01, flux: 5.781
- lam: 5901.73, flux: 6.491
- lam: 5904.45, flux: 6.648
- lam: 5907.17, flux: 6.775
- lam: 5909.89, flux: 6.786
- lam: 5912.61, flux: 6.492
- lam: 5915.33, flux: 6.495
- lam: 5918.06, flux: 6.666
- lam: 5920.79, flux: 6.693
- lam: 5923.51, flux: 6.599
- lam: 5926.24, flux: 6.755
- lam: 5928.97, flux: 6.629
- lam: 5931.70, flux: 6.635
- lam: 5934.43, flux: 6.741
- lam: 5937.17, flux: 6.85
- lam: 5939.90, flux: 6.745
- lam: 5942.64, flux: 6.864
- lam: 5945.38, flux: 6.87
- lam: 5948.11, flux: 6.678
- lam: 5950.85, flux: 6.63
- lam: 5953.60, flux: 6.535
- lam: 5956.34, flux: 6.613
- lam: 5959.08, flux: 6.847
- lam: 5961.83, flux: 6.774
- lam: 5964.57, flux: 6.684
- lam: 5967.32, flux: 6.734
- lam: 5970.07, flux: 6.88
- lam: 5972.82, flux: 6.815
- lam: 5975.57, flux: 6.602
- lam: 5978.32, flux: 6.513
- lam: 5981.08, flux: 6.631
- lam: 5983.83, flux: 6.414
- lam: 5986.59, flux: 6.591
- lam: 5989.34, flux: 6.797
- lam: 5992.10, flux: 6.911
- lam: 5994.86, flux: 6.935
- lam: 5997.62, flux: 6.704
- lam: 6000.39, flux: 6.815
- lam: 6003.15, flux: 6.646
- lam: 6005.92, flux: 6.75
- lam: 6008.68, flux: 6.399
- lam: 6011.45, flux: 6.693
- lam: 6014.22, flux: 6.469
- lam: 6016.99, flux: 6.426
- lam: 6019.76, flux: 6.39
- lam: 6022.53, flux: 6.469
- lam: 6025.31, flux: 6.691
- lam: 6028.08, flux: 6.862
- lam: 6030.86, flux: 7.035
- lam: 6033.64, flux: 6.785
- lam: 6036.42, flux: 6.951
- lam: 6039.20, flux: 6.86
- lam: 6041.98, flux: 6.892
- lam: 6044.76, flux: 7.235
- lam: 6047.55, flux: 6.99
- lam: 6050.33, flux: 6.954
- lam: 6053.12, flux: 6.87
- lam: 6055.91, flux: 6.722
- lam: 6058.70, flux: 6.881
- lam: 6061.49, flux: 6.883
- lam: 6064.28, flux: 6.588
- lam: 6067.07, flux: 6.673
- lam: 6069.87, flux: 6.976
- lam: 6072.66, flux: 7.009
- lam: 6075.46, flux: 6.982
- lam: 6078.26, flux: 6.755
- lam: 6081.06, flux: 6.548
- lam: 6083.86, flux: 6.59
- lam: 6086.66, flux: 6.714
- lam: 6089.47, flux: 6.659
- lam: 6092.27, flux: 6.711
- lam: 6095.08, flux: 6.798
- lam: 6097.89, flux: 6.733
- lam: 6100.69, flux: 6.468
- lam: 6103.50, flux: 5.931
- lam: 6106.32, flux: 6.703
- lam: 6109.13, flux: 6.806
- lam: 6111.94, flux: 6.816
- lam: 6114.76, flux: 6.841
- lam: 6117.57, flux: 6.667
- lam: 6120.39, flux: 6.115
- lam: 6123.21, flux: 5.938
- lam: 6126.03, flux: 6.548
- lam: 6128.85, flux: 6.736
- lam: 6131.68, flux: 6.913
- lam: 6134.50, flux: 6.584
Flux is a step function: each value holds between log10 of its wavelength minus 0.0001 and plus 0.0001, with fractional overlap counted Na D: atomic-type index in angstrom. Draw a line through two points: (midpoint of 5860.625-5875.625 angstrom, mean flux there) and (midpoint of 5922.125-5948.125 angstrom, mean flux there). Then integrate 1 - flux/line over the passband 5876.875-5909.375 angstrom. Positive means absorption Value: 4.8 angstrom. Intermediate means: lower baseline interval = 6.81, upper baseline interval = 6.74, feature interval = 5.78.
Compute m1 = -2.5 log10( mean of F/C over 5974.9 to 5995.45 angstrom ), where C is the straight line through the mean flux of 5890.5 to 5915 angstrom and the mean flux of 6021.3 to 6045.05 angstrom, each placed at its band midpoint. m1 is -0.03 mag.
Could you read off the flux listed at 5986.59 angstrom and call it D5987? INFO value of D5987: 6.591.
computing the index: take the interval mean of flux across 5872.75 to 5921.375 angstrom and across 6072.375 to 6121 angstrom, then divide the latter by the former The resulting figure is 1.1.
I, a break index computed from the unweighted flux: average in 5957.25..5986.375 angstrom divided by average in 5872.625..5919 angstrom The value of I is 1.1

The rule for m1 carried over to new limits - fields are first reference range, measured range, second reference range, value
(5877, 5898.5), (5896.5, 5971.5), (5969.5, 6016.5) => -0.12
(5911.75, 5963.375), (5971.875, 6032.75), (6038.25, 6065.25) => 0.02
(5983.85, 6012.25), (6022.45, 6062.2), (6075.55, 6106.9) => -0.04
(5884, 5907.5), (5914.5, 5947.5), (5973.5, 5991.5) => -0.14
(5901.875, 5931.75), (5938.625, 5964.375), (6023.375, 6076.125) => 0.00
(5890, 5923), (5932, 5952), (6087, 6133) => -0.11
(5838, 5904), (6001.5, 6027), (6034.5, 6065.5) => 0.04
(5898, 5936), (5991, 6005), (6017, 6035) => -0.02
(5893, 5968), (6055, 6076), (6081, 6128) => -0.05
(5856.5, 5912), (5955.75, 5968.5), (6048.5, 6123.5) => -0.06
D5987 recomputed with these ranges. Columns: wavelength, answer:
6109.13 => 6.806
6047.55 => 6.99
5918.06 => 6.666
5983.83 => 6.414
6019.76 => 6.39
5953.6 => 6.535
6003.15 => 6.646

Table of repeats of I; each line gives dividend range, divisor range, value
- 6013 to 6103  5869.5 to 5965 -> 1.06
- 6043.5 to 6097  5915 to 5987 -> 1.02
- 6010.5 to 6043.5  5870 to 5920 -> 1.10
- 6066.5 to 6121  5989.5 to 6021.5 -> 1.00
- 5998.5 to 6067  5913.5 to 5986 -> 1.01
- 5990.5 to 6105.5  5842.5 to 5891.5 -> 1.04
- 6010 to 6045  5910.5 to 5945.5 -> 1.01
